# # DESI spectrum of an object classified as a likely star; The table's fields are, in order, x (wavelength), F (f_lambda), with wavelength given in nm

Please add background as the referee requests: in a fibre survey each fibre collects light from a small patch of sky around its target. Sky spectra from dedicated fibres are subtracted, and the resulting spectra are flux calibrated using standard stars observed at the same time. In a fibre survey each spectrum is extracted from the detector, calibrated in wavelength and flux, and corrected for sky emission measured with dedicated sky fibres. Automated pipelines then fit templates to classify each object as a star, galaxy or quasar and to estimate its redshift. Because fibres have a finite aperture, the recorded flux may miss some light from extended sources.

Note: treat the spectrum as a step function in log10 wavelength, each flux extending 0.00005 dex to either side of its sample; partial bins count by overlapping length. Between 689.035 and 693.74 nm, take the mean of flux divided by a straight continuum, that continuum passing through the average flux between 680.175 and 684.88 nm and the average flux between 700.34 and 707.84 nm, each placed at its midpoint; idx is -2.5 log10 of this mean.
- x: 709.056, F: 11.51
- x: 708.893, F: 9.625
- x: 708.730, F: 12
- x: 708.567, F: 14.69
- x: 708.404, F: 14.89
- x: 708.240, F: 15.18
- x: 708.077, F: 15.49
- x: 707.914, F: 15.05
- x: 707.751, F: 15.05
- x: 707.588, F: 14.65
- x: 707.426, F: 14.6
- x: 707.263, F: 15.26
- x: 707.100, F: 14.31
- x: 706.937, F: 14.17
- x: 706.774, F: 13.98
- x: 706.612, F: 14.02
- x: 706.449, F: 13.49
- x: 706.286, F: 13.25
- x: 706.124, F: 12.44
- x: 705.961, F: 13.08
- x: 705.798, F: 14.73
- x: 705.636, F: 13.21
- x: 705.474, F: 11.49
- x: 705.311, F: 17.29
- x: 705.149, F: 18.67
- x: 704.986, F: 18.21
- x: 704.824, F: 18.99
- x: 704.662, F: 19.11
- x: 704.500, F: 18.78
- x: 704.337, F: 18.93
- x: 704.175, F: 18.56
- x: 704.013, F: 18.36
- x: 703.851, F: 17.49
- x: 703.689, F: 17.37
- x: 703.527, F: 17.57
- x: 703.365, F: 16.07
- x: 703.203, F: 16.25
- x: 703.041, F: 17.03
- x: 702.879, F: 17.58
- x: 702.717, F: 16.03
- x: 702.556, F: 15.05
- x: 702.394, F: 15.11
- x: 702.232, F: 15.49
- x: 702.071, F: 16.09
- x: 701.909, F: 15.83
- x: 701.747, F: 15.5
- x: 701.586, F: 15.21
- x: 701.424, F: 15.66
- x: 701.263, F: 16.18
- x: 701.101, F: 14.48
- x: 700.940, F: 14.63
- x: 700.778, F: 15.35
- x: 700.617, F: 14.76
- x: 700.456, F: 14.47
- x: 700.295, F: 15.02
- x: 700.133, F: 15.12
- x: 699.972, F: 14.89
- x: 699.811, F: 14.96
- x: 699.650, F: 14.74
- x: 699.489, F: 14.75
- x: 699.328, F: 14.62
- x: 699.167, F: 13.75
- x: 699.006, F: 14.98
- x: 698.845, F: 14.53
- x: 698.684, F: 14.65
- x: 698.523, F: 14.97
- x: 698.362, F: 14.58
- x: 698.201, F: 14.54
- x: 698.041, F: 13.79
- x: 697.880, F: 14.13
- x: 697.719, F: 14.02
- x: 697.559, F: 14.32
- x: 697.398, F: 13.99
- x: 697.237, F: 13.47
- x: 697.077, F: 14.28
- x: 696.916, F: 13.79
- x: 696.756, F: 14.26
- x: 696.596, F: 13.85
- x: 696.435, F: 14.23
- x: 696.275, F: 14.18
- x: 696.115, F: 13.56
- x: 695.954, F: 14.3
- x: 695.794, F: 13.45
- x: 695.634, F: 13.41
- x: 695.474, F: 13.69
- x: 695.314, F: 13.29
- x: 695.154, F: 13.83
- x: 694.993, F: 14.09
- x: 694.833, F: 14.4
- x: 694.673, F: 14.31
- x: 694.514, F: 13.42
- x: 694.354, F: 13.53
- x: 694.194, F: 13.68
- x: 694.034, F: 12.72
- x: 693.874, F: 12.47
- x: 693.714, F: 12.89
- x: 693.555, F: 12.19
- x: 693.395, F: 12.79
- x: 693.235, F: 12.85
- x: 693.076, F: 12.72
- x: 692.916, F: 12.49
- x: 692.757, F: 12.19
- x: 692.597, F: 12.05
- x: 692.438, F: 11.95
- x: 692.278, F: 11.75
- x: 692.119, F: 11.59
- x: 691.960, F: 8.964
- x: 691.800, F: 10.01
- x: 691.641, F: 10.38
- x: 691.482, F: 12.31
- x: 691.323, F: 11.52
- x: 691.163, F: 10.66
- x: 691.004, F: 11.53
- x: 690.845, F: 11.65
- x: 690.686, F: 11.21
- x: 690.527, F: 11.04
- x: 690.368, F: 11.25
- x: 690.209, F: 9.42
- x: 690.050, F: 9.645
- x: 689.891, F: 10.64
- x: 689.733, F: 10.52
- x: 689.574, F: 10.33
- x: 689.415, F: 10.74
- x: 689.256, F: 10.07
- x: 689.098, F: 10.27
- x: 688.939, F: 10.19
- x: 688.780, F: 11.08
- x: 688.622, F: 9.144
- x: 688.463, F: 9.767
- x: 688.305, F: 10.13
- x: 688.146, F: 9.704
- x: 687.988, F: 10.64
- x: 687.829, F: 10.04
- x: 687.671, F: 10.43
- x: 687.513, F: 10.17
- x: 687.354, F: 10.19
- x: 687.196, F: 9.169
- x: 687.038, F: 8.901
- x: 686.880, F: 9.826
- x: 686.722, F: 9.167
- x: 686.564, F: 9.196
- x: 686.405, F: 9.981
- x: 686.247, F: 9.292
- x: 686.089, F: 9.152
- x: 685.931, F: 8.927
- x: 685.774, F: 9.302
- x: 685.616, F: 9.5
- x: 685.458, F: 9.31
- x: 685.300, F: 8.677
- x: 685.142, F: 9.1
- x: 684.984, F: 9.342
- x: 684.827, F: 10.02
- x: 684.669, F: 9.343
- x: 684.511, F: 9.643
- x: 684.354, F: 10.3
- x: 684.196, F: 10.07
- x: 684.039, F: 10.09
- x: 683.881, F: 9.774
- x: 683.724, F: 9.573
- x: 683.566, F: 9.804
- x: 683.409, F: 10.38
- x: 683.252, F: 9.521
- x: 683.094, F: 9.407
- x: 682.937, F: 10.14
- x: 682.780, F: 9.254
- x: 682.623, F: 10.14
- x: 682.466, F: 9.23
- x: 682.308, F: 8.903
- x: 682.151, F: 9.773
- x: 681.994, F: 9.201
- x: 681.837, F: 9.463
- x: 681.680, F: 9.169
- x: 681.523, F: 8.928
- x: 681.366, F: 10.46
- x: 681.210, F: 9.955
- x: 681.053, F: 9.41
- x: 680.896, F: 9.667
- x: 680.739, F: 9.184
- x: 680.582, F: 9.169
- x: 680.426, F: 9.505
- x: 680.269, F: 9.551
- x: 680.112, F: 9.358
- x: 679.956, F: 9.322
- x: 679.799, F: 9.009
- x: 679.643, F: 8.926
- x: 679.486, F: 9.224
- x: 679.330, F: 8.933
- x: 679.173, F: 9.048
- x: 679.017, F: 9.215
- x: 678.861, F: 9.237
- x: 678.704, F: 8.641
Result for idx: 0.084 mag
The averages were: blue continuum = 9.63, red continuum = 15.7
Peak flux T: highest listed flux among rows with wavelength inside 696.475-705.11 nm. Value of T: 19.11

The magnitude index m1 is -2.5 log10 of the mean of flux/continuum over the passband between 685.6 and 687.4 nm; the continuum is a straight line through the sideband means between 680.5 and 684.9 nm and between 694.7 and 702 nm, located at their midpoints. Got 0.16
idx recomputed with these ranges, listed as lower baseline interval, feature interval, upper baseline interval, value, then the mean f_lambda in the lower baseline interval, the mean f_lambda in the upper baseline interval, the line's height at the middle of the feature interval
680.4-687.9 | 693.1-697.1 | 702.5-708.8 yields -0.071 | 9.57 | 15.7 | 12.7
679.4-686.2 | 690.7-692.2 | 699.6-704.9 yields 0.142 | 9.49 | 16.3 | 12.5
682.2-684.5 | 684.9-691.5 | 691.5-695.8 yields 0.109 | 9.75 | 12.6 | 11.1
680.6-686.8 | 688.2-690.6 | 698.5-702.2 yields 0.113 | 9.53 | 15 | 11.4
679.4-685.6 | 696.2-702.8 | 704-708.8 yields -0.082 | 9.52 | 15.4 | 13.7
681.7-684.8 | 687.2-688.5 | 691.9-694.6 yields 0.087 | 9.68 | 12.4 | 10.9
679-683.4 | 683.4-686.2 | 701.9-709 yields 0.083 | 9.41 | 15.5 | 10.3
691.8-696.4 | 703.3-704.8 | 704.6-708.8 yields -0.242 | 12.9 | 14.9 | 14.5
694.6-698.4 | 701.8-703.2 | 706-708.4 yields -0.132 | 14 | 14.3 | 14.2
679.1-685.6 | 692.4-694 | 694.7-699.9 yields 0.035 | 9.49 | 14.2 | 12.9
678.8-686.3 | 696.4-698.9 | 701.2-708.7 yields -0.040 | 9.46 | 15.7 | 13.7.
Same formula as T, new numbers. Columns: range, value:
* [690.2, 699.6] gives 14.98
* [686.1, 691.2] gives 11.65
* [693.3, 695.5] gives 14.4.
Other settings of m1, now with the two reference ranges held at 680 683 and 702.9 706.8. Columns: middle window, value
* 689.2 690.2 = 0.157 mag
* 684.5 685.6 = 0.130 mag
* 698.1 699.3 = -0.008 mag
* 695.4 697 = -0.011 mag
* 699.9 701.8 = -0.002 mag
